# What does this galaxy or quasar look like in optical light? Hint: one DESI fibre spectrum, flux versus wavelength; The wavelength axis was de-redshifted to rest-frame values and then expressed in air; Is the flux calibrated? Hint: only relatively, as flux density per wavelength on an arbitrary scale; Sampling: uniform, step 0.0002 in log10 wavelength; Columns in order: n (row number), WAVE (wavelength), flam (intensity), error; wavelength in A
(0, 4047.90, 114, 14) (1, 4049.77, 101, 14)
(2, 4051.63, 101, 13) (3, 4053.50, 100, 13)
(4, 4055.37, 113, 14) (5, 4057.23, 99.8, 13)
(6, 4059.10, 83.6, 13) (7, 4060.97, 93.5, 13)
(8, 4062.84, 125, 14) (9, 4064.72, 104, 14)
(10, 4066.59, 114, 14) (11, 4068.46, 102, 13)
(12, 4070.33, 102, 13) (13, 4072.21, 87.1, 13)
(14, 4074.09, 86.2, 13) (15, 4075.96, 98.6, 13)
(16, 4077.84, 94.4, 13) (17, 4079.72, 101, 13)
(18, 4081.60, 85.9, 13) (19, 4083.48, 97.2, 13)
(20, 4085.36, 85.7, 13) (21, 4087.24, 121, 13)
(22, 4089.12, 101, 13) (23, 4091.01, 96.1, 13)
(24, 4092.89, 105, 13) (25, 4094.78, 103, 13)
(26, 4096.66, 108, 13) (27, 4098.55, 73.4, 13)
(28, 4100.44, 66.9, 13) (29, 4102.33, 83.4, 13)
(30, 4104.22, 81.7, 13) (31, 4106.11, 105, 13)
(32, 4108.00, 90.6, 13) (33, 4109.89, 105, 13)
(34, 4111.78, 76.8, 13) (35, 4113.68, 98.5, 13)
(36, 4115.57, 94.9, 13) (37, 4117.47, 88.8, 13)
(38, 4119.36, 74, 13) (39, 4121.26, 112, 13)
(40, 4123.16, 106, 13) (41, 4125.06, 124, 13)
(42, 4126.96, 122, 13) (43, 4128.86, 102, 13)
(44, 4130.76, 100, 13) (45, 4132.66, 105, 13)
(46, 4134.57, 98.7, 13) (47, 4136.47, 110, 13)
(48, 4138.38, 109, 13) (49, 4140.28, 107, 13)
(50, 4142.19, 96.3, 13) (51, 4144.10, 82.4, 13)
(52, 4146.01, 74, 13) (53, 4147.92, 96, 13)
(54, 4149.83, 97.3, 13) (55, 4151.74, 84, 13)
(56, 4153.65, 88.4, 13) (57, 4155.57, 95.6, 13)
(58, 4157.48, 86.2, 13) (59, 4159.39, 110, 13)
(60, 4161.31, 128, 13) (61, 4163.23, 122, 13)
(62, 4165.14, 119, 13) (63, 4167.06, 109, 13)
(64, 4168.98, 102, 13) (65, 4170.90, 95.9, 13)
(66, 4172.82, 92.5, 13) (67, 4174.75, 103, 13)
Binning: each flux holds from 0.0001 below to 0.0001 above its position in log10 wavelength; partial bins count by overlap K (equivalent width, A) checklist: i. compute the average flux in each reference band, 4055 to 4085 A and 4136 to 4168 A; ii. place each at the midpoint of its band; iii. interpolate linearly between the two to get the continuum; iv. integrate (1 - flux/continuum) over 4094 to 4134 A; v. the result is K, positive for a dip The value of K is 1.4 A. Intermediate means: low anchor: 98.7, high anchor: 101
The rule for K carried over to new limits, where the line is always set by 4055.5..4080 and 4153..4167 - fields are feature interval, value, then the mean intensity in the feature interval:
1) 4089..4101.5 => 1.1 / 92.7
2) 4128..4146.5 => 1.2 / 99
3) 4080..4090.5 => 0.3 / 98.2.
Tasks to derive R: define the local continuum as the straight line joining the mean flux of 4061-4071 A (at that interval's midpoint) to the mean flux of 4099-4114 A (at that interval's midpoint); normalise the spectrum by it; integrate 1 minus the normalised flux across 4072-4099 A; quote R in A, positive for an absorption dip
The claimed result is 0.30 A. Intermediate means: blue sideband 108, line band 96.9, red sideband 87.6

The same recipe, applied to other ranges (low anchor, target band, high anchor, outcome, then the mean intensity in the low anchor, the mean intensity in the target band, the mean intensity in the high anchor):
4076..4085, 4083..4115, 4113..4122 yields -0.1 A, 94.4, 94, 93.1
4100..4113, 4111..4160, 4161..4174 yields 0.0 A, 88.1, 97.6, 109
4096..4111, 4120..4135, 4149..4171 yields -2.1 A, 88.8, 108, 103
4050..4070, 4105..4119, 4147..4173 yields 1.3 A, 103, 93.3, 102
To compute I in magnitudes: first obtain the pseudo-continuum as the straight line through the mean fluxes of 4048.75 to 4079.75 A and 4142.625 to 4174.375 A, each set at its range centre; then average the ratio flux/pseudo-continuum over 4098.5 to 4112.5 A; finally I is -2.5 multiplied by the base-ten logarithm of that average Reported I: 0.16 mag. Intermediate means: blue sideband 100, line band 86.3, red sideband 98.9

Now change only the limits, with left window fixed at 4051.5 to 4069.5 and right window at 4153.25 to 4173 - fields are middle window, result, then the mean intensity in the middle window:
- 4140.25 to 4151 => 0.160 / 90.7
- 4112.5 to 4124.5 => 0.091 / 96.2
